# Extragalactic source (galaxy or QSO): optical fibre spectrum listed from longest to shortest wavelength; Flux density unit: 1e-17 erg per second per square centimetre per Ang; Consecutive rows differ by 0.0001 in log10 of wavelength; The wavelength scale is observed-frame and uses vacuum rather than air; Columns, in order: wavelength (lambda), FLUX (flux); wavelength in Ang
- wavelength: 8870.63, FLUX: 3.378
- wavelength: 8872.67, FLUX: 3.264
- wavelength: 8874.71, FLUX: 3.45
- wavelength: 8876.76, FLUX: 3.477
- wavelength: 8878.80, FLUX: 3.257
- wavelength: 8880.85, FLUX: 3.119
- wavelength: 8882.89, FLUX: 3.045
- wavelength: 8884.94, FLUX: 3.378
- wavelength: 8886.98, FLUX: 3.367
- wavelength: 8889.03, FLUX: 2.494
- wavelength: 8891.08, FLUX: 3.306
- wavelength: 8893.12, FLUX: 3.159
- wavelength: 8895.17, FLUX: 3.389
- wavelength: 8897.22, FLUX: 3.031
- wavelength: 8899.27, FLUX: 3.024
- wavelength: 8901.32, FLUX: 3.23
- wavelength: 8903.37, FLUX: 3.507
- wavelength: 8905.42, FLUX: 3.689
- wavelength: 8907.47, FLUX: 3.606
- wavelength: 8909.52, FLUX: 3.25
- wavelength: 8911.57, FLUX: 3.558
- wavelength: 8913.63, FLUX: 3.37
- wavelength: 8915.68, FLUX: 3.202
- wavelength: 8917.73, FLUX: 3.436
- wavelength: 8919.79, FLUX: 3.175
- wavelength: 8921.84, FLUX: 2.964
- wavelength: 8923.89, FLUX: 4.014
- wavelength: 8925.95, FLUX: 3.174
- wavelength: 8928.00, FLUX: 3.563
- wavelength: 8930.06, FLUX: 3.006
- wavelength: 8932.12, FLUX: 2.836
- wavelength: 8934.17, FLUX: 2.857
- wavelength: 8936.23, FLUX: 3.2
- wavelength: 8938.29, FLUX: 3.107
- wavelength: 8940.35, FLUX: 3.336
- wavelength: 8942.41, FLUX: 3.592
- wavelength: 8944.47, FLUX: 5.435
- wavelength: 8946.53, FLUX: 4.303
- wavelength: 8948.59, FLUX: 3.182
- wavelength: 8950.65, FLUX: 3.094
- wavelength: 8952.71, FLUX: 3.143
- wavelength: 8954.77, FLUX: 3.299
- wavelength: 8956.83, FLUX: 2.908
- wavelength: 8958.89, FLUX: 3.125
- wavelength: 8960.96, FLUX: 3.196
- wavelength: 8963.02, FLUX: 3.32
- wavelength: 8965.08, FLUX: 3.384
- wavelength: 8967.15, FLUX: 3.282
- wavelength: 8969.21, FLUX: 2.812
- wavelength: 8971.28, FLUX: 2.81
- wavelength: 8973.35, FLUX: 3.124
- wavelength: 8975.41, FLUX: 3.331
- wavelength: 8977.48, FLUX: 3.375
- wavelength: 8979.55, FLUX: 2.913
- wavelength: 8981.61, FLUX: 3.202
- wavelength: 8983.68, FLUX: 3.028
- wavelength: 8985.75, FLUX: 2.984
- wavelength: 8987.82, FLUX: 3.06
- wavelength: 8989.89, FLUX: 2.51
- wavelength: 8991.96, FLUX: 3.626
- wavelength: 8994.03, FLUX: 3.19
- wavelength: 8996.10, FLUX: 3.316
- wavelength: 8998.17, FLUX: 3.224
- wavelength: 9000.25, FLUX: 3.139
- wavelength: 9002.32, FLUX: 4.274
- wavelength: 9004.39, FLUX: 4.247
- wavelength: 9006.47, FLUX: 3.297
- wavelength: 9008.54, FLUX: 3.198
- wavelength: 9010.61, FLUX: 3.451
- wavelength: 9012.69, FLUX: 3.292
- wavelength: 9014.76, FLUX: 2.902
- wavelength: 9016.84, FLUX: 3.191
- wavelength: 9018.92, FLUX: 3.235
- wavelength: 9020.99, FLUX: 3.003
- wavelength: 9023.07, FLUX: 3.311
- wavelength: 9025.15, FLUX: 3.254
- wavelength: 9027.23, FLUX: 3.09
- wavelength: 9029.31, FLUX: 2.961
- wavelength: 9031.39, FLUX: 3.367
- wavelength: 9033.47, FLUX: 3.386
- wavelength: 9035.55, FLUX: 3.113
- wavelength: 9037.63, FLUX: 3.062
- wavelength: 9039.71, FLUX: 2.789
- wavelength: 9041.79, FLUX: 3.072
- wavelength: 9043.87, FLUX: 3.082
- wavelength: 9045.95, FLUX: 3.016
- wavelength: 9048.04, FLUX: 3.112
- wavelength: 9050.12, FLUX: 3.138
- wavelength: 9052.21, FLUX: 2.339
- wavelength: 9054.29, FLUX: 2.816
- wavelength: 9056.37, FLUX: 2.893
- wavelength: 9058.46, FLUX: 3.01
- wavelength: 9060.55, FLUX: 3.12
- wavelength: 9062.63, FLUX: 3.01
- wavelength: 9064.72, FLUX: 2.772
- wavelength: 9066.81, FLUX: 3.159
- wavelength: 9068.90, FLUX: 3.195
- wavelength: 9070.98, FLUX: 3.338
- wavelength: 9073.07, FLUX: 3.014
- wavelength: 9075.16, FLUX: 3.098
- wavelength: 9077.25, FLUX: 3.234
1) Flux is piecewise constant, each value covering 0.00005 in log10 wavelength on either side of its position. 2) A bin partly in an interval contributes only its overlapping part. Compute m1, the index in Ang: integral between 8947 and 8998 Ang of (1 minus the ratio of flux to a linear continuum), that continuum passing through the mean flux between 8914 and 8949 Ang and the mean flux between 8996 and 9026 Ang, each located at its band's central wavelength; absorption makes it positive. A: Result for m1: 3.7 Ang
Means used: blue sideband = 3.44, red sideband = 3.36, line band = 3.15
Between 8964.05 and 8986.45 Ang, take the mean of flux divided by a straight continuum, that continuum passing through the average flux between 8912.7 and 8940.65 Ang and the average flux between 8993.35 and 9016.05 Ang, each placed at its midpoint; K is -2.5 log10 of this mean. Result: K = 0.08 mag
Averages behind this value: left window 3.23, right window 3.41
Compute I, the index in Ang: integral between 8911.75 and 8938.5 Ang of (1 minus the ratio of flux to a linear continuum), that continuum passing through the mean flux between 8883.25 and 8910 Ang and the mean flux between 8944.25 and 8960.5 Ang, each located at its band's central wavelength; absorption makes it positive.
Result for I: 0.96 Ang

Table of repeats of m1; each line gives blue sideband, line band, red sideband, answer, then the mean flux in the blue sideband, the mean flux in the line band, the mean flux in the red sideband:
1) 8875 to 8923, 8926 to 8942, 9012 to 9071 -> 0.3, 3.27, 3.15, 3.06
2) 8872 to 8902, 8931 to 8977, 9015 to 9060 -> -2.5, 3.2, 3.3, 3.06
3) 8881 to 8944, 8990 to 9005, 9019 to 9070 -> -1.7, 3.28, 3.49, 3.05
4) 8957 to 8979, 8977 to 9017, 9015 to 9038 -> -1.3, 3.16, 3.27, 3.17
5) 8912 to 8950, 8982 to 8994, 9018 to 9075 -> 0.7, 3.43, 3.06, 3.06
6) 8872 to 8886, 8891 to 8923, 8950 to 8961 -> -0.8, 3.29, 3.31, 3.12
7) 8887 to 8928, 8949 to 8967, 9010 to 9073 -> 0.2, 3.3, 3.19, 3.08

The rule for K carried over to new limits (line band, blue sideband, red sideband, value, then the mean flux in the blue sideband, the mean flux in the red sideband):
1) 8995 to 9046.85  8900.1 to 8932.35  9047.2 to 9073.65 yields -0.05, 3.36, 2.99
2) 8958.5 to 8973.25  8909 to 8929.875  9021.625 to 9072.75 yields 0.04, 3.36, 3.06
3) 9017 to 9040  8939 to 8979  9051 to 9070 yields -0.03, 3.36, 2.93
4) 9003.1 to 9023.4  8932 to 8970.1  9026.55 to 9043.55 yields -0.05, 3.35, 3.11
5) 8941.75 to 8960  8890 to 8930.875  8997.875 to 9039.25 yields -0.08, 3.33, 3.29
